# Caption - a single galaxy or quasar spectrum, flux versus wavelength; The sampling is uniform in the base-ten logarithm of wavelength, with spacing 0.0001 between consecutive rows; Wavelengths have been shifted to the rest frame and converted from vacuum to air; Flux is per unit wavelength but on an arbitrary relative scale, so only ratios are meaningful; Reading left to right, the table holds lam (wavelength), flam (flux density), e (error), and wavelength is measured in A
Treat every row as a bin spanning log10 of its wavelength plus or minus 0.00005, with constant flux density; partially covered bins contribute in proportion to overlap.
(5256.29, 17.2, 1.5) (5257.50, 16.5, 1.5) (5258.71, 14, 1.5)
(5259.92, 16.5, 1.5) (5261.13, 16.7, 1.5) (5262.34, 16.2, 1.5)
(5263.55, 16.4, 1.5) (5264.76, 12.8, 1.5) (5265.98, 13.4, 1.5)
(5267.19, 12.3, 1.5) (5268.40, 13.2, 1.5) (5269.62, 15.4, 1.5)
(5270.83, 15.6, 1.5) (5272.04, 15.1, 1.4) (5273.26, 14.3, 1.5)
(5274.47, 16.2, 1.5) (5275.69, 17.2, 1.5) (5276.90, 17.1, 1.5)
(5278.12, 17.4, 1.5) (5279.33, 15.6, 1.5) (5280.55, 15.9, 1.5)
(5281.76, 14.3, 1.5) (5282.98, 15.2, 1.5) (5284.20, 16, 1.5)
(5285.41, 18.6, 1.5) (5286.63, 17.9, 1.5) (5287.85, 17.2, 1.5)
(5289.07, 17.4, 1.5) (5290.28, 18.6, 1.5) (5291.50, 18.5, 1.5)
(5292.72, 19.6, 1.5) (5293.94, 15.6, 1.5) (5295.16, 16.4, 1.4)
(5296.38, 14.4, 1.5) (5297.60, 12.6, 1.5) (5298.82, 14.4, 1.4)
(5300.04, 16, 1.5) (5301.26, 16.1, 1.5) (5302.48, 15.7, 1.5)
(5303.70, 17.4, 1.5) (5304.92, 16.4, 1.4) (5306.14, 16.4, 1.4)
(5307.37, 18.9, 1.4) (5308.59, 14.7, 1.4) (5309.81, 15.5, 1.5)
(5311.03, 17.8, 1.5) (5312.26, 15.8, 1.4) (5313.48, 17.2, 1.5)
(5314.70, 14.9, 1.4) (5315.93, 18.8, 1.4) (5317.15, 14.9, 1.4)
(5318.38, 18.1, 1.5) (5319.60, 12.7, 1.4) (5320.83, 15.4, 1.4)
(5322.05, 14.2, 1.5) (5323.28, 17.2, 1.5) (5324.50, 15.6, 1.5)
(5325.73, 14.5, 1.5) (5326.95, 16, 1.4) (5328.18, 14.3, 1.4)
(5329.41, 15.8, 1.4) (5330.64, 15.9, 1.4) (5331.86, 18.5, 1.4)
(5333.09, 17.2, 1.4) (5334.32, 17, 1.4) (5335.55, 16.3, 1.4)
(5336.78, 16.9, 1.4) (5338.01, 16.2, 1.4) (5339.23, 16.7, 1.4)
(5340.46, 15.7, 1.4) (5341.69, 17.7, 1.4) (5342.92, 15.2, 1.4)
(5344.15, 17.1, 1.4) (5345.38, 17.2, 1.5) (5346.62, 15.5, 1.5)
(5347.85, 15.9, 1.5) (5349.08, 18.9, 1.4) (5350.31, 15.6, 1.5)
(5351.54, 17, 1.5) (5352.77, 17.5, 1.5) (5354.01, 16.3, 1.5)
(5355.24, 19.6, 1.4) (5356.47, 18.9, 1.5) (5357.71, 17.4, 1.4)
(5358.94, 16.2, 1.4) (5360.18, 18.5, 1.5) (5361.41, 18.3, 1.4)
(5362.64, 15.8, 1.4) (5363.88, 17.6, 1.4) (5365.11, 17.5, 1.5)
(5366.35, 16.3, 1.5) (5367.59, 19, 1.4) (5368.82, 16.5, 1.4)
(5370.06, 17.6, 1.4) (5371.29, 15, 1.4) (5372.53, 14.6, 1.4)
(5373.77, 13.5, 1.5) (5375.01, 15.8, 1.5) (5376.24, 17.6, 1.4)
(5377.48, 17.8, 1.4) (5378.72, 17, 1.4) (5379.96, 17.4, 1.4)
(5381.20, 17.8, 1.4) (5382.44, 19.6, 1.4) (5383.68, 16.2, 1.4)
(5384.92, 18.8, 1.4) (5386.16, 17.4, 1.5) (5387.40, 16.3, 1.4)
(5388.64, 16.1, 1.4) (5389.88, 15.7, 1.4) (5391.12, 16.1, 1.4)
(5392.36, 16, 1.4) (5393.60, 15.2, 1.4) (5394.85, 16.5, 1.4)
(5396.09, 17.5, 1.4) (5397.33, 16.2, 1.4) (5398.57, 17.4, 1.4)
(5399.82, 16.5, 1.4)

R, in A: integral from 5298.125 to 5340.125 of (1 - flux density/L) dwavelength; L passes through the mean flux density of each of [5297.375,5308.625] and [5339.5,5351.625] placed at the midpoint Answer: 0.2 A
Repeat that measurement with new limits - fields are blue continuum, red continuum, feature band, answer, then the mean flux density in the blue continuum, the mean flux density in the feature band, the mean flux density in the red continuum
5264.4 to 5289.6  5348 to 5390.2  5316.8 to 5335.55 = 0.65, 15.6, 15.8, 17.1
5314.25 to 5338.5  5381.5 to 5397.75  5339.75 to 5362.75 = -1.10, 16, 17.1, 16.8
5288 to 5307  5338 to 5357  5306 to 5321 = 0.30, 16.4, 16.2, 17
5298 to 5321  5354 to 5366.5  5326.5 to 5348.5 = 0.70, 16.1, 16.4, 17.6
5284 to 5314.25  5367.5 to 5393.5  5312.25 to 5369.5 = 0.03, 16.6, 16.6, 16.7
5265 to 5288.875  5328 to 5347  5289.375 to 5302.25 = -0.25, 15.7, 16.2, 16.5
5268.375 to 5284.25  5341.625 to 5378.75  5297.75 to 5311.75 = -0.07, 15.7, 16.2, 16.9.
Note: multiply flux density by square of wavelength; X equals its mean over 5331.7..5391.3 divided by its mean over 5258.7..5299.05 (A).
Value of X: 1.1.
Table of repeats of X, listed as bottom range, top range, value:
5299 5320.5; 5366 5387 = 1.07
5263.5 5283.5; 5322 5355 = 1.12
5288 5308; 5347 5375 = 1.05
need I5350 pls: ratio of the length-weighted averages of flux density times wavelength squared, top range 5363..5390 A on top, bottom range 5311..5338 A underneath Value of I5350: 1.1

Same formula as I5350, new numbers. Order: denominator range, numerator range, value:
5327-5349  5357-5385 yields 1.05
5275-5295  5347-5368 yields 1.05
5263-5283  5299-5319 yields 1.10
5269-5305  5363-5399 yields 1.07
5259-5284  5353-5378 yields 1.15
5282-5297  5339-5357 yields 1.02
